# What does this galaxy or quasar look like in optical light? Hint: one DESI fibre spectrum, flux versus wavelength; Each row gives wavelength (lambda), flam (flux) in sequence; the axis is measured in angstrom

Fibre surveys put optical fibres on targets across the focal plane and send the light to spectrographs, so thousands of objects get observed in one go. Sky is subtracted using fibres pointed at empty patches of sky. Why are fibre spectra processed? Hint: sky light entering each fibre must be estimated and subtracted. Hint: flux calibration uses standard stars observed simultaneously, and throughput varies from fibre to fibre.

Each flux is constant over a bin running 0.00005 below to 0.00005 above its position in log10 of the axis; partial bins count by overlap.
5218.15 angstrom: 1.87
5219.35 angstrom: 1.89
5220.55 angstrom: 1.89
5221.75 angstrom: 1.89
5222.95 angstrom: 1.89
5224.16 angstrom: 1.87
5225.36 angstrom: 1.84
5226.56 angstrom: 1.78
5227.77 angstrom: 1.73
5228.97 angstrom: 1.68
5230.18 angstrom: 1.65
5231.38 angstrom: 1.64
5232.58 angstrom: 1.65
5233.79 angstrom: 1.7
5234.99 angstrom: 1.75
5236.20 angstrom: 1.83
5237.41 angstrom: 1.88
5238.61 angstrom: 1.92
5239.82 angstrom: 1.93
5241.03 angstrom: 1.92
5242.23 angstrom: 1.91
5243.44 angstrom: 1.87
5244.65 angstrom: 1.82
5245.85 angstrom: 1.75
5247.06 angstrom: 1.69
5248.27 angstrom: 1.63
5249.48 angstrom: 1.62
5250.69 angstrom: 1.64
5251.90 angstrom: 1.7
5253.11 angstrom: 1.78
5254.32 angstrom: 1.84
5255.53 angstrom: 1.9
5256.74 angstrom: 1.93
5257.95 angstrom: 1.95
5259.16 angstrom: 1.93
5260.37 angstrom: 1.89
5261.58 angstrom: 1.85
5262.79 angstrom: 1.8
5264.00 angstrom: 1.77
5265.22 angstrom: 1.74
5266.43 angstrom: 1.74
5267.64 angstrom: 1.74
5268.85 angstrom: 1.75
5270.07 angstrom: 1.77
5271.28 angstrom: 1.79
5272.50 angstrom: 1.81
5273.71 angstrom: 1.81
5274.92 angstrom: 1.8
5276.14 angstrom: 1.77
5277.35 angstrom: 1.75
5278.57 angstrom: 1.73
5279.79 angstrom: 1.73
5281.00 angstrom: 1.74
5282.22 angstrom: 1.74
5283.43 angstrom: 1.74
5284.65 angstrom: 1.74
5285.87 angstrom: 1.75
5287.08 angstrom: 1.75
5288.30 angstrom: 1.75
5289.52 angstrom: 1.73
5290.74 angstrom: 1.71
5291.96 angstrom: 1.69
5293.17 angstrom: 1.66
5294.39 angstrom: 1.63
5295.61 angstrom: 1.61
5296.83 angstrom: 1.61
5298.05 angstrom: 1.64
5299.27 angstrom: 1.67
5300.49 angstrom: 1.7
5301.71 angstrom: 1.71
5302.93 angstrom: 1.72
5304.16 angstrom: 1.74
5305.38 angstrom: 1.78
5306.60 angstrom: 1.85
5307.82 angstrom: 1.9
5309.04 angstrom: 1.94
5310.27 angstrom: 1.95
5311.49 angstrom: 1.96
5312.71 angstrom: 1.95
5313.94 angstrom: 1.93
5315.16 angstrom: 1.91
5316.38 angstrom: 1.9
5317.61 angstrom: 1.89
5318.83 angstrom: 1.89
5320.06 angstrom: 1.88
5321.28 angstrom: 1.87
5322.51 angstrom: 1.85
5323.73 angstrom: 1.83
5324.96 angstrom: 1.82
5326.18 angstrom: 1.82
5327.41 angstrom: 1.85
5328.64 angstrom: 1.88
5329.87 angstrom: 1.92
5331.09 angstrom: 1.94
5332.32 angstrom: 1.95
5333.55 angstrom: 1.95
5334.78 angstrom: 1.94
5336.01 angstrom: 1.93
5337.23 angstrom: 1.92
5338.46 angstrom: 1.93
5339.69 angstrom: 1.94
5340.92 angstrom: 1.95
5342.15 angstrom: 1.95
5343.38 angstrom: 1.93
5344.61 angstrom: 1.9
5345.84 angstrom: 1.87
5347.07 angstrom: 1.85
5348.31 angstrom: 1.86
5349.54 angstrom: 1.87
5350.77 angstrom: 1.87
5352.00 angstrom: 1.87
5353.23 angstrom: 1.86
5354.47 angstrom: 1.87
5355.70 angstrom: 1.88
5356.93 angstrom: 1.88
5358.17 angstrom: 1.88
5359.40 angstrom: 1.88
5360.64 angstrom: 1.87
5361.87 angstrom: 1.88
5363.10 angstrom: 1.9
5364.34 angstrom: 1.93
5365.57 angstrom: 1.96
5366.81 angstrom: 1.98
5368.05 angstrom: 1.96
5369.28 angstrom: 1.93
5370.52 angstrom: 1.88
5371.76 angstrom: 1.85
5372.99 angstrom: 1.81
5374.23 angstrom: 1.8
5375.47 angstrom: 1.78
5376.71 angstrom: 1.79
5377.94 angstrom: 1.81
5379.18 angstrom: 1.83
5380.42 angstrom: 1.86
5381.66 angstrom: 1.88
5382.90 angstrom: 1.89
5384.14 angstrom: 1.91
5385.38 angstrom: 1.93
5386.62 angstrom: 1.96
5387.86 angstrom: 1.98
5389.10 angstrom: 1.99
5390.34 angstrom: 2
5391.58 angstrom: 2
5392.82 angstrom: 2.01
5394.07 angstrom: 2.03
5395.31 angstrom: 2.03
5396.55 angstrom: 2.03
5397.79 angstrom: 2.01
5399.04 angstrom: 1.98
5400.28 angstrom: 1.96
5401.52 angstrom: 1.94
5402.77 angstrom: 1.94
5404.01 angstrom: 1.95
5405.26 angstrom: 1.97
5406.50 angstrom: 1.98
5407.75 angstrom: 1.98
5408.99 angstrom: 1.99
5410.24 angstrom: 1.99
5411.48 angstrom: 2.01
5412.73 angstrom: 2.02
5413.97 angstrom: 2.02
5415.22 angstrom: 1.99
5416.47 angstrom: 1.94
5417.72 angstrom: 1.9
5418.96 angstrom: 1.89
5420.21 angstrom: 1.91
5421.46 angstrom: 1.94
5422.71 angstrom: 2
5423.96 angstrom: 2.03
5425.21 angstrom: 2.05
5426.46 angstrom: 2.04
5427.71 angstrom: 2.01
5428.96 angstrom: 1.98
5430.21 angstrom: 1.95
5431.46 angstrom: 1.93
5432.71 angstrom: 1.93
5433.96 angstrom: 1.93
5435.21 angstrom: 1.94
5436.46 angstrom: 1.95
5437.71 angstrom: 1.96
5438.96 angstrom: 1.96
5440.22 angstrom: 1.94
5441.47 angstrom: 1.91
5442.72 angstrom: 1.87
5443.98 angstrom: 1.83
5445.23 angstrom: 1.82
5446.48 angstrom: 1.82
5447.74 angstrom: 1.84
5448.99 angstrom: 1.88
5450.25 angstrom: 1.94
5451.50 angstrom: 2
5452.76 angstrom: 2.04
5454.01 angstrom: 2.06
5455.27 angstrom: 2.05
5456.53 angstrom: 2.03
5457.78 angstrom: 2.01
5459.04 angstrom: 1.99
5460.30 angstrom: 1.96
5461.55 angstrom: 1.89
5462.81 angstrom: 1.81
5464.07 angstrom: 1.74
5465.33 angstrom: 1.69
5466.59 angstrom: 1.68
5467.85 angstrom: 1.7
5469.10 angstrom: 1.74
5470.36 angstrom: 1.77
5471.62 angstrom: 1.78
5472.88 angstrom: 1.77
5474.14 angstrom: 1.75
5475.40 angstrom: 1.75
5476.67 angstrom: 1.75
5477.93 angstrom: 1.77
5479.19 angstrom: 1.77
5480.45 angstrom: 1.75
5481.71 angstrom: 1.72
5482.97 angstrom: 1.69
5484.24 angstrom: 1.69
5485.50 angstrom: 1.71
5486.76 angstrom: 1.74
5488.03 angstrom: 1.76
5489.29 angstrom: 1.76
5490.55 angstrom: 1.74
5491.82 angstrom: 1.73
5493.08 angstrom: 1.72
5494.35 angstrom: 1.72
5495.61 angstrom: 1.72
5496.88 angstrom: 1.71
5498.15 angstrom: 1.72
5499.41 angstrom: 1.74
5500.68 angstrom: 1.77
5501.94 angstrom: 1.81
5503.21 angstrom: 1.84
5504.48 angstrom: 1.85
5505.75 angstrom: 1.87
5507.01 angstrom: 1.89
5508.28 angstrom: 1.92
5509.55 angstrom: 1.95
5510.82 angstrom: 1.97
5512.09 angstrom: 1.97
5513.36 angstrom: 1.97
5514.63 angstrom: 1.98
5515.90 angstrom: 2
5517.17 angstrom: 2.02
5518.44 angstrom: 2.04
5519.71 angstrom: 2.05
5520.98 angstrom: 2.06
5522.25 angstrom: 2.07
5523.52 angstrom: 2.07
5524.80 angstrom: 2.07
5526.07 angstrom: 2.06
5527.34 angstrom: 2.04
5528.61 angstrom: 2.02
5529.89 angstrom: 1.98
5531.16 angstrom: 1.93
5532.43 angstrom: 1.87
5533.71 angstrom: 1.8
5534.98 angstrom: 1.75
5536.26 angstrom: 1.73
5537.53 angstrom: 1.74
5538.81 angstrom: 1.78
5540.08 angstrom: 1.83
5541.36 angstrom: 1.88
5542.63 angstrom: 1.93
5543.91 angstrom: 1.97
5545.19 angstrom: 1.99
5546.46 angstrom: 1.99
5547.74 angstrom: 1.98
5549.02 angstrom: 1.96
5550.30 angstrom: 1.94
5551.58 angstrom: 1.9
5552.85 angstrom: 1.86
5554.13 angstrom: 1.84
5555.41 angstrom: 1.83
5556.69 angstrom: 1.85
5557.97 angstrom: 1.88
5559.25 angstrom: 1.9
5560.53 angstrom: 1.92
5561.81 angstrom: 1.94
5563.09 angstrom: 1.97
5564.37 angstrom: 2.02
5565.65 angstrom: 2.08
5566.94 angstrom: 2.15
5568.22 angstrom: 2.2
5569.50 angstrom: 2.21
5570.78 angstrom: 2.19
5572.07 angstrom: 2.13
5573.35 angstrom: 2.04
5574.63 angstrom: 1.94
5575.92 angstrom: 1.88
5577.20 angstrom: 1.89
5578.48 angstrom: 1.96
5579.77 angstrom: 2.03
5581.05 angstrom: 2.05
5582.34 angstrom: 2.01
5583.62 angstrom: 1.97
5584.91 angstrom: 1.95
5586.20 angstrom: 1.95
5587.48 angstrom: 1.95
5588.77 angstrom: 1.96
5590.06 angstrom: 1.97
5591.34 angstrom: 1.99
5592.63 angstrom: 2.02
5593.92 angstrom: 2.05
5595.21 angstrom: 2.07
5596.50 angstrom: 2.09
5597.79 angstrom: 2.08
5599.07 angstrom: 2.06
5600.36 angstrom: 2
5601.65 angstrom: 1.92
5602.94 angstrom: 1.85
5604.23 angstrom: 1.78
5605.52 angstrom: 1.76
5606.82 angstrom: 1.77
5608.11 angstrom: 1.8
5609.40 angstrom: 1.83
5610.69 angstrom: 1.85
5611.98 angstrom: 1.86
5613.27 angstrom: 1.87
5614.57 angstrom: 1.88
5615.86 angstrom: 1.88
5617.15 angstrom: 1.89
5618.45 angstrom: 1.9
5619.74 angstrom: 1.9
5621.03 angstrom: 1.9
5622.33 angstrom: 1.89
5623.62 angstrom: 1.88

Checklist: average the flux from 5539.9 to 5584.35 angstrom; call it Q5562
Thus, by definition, 1.98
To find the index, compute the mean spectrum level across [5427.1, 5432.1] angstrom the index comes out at 1.97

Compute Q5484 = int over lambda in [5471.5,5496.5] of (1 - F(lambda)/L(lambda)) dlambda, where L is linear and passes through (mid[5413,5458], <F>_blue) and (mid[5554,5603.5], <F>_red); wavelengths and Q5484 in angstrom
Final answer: 2.9 angstrom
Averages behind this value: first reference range 1.95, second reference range 2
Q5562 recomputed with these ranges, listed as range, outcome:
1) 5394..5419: 1.98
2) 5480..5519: 1.82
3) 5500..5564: 1.92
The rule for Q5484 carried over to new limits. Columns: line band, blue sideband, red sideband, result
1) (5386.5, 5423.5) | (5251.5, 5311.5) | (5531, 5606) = -2.58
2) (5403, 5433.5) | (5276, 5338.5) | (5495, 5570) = -1.73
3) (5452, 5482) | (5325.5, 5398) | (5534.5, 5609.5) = 1.48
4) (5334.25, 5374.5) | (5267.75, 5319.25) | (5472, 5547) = -2.20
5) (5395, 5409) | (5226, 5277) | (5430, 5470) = -0.80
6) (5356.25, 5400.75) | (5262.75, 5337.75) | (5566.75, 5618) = -1.73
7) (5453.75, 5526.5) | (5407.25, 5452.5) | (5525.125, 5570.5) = 3.52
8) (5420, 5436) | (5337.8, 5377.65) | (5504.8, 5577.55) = -0.50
